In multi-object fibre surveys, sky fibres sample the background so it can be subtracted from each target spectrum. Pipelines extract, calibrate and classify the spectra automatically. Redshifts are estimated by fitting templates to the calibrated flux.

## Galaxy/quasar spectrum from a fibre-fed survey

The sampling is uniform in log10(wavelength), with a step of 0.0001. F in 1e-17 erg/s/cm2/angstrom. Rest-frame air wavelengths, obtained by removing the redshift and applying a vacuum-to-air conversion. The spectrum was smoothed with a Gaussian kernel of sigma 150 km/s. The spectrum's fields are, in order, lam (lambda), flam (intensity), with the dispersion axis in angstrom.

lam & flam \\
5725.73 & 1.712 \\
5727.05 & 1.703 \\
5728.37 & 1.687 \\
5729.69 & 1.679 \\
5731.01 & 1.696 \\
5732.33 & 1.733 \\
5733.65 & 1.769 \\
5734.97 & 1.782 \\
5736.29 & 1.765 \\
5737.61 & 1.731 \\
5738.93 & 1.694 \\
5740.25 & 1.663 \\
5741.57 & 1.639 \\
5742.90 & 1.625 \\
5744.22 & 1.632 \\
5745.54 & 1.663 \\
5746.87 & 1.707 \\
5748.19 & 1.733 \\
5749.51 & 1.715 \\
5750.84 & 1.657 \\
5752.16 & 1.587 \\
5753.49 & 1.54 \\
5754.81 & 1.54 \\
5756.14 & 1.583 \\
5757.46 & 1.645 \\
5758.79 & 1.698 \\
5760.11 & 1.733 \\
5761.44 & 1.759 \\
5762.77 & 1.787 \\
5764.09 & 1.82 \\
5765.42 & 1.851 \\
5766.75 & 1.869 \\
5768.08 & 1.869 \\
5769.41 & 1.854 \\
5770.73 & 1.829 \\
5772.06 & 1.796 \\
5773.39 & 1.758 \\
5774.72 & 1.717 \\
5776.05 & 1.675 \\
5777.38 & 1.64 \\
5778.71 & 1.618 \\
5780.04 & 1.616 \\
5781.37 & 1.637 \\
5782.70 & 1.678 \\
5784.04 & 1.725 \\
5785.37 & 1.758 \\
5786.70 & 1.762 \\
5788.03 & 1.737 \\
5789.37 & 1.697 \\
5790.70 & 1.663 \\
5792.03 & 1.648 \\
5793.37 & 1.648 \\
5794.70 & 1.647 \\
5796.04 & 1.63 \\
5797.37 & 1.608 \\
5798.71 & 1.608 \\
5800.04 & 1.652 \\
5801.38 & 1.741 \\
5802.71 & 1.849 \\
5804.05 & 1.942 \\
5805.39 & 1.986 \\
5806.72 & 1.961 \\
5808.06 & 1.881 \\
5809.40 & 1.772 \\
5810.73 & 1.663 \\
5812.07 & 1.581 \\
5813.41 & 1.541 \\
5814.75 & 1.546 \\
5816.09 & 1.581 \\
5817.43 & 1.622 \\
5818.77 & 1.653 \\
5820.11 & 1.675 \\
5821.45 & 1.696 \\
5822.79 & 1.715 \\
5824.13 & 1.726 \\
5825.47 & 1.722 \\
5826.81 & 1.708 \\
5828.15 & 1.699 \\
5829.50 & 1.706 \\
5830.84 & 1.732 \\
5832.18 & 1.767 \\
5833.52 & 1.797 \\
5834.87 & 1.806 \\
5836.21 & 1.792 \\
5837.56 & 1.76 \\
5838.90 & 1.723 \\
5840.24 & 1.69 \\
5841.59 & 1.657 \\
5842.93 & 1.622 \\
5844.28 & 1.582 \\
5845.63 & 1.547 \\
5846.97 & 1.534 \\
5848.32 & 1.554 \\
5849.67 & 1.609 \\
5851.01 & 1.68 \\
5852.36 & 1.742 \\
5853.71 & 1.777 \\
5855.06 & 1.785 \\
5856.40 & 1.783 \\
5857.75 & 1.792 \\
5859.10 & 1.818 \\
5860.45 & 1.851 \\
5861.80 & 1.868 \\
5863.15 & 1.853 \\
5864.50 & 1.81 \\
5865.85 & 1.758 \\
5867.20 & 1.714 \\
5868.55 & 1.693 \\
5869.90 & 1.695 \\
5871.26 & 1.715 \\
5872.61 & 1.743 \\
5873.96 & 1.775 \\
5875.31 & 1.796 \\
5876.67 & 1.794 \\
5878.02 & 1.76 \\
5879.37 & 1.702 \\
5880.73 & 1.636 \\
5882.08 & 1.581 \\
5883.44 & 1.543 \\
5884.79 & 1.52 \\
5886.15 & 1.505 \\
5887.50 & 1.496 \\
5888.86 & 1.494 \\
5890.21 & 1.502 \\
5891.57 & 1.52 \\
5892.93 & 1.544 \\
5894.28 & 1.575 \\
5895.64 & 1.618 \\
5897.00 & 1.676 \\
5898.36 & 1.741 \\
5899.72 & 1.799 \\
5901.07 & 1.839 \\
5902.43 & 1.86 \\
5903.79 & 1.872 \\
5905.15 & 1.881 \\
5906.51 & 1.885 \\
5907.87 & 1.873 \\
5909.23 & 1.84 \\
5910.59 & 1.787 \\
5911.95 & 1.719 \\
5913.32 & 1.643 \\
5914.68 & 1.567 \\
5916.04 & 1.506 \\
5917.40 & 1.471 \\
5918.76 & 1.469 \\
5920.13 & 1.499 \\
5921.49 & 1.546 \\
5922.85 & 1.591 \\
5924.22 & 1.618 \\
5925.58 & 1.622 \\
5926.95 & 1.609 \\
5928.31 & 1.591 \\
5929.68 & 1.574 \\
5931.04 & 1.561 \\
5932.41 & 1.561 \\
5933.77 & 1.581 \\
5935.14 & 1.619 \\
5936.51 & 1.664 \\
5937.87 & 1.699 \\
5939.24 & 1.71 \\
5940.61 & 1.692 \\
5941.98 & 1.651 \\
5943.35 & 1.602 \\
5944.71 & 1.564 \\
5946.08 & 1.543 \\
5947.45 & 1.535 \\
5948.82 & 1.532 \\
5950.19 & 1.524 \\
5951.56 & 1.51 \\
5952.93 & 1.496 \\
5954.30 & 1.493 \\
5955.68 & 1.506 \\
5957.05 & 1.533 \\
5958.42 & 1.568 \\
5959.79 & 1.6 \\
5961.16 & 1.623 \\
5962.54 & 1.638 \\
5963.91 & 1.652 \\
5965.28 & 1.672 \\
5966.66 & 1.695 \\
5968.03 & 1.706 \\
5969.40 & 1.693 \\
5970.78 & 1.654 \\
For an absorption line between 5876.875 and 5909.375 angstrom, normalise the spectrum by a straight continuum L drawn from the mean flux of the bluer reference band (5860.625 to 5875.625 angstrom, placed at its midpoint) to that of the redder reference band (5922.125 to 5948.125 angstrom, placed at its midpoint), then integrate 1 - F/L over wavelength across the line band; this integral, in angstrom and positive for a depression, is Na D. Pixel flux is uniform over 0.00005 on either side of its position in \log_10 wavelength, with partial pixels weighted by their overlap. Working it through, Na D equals 0.6 angstrom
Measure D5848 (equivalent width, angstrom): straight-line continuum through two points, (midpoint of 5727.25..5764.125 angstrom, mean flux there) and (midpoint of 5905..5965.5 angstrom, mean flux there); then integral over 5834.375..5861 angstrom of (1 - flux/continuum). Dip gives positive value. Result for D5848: -0.9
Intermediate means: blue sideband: 1.69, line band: 1.7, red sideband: 1.61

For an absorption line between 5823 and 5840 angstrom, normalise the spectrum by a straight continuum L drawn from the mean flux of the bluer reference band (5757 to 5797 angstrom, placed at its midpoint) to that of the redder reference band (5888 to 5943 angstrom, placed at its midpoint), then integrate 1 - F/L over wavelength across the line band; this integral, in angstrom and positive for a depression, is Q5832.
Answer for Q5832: -0.5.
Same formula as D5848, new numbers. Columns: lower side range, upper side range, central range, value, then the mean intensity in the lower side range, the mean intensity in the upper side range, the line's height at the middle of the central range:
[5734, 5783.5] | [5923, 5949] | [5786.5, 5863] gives -2.0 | 1.71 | 1.61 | 1.67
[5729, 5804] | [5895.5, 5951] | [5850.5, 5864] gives -1.0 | 1.7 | 1.65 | 1.67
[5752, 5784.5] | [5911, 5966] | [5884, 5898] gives 0.6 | 1.71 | 1.58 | 1.62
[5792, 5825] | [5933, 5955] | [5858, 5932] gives -2.1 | 1.7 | 1.59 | 1.63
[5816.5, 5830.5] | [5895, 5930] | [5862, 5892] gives 0.3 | 1.69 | 1.68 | 1.69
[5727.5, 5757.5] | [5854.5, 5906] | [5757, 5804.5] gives -1.2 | 1.67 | 1.71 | 1.68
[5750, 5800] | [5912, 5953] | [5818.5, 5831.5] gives -0.3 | 1.7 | 1.58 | 1.66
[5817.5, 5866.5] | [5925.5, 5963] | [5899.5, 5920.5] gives -1.2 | 1.72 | 1.58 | 1.63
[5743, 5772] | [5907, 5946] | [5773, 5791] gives 0.1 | 1.72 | 1.62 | 1.7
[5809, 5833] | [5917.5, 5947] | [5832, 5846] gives -0.4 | 1.67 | 1.6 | 1.66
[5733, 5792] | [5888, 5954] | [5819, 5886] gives -1.9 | 1.71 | 1.63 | 1.67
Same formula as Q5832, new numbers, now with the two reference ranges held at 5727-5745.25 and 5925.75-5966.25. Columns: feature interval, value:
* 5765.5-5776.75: -0.8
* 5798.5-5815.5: -0.9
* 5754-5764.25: 0.0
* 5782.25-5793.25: -0.2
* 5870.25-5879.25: -0.7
